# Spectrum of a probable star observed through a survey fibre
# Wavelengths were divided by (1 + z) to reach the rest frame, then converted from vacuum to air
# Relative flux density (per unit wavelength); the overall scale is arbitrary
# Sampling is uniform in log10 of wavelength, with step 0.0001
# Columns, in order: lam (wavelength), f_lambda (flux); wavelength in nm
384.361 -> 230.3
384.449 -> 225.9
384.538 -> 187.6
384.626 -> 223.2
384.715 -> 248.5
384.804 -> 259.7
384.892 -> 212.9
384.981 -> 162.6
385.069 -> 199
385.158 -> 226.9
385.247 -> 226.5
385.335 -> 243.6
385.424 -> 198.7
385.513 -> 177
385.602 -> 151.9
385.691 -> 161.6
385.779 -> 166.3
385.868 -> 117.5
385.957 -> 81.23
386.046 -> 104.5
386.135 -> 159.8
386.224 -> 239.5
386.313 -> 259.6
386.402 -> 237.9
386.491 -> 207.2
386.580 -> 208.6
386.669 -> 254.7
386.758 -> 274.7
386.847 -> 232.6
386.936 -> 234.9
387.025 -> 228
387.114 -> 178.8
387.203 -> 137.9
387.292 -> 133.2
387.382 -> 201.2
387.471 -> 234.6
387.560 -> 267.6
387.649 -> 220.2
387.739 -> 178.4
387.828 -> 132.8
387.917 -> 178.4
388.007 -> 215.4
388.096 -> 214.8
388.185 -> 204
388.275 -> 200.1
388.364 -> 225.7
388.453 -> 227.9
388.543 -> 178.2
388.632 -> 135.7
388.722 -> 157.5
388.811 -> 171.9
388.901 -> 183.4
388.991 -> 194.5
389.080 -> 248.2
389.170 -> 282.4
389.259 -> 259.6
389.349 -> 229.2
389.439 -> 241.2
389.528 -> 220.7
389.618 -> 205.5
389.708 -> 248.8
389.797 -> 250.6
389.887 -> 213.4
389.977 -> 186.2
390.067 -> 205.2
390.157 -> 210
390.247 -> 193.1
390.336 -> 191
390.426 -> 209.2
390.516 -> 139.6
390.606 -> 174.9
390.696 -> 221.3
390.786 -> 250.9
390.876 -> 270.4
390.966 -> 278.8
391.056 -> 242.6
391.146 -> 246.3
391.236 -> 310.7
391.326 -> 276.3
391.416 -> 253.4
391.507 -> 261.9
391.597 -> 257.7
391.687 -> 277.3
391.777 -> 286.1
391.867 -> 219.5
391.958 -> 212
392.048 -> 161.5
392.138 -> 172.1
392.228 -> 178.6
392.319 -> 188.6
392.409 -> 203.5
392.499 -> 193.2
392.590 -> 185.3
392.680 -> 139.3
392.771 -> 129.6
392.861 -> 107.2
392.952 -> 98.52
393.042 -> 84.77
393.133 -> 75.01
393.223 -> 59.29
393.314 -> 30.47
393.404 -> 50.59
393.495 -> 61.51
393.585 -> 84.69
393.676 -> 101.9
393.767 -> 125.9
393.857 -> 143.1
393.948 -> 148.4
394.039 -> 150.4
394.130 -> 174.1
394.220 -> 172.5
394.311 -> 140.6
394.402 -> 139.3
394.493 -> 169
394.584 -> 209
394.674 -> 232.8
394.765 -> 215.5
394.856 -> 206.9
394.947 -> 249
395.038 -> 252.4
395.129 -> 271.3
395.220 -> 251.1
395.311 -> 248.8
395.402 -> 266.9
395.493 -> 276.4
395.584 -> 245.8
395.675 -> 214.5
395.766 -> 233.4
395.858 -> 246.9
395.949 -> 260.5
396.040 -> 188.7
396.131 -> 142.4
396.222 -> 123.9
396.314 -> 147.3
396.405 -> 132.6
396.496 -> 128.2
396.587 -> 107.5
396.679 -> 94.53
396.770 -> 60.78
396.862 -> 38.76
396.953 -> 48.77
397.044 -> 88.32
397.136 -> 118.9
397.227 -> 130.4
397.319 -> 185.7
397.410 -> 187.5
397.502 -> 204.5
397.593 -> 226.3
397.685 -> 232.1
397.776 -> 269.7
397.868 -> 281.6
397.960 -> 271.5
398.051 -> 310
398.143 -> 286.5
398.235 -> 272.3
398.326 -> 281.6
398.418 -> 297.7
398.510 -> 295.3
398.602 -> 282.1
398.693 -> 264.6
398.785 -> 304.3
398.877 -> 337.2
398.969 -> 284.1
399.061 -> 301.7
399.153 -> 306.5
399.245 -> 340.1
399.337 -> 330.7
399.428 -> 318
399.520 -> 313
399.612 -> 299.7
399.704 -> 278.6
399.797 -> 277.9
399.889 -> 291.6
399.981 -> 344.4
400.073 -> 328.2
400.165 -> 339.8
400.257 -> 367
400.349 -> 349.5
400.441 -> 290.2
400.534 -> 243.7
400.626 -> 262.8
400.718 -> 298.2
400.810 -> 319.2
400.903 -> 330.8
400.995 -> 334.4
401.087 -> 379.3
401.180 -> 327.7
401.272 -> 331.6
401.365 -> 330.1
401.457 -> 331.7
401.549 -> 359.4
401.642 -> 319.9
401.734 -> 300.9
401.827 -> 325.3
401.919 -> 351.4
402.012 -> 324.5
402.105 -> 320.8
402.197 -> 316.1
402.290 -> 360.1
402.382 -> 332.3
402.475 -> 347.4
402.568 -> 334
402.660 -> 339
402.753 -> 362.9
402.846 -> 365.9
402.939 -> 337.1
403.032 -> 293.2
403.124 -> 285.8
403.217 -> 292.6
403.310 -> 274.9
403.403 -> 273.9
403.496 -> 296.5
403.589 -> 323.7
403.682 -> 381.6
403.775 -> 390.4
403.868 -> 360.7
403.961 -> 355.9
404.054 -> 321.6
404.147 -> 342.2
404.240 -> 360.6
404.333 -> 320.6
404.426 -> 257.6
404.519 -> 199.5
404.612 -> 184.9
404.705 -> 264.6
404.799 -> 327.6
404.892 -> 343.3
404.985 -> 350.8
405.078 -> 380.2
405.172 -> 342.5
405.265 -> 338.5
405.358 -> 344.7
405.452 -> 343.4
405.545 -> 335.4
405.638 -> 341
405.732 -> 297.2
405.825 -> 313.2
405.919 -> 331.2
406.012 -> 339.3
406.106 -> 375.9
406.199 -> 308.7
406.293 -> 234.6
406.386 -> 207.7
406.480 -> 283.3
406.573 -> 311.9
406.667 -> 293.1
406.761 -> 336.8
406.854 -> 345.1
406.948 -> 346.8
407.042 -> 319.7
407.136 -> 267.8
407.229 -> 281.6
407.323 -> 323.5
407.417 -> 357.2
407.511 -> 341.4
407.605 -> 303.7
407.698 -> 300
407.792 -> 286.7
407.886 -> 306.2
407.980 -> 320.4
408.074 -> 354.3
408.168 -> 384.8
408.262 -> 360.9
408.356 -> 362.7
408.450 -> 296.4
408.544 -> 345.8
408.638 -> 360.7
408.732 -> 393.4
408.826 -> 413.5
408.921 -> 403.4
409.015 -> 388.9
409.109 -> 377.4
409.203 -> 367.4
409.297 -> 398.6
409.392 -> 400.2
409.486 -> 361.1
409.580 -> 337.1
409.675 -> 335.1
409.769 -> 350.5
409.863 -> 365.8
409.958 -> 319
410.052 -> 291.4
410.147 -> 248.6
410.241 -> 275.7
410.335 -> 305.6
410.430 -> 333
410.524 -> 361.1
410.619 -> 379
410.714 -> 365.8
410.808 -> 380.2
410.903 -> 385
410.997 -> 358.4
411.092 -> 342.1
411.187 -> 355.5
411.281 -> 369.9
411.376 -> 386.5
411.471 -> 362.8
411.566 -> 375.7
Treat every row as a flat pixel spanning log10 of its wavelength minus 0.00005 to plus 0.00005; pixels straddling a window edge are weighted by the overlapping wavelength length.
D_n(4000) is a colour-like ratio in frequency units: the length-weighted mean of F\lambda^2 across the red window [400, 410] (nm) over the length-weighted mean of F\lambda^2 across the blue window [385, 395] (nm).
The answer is 1.85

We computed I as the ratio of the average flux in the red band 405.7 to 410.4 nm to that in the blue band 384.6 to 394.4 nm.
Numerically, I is 1.72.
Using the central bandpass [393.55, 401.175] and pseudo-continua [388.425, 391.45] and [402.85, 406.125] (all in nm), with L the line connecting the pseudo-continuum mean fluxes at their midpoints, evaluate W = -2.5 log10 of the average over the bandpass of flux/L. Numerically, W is 0.18 mag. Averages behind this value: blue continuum 221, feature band 234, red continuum 321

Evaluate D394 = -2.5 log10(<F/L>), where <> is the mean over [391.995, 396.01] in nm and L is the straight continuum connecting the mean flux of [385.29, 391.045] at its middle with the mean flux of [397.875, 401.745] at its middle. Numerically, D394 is 0.45 mag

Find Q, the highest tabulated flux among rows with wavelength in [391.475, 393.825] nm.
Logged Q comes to 286.1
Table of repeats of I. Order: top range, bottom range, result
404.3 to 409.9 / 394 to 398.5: 1.66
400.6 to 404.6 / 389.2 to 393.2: 1.56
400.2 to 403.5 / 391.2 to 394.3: 1.98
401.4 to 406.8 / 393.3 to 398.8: 1.68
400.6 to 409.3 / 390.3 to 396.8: 1.78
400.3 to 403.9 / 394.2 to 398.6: 1.61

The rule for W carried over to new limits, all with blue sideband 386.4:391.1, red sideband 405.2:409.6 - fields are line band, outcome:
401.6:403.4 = -0.075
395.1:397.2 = 0.457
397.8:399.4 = -0.075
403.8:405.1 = 0.011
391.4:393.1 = 0.237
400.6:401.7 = -0.120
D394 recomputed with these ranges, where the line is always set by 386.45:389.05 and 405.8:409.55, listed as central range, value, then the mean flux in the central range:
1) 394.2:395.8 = 0.126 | 223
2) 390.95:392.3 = -0.065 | 240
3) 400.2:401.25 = -0.110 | 319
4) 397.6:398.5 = -0.024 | 276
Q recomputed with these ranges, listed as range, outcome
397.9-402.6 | 379.3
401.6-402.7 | 360.1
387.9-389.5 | 282.4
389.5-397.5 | 310.7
